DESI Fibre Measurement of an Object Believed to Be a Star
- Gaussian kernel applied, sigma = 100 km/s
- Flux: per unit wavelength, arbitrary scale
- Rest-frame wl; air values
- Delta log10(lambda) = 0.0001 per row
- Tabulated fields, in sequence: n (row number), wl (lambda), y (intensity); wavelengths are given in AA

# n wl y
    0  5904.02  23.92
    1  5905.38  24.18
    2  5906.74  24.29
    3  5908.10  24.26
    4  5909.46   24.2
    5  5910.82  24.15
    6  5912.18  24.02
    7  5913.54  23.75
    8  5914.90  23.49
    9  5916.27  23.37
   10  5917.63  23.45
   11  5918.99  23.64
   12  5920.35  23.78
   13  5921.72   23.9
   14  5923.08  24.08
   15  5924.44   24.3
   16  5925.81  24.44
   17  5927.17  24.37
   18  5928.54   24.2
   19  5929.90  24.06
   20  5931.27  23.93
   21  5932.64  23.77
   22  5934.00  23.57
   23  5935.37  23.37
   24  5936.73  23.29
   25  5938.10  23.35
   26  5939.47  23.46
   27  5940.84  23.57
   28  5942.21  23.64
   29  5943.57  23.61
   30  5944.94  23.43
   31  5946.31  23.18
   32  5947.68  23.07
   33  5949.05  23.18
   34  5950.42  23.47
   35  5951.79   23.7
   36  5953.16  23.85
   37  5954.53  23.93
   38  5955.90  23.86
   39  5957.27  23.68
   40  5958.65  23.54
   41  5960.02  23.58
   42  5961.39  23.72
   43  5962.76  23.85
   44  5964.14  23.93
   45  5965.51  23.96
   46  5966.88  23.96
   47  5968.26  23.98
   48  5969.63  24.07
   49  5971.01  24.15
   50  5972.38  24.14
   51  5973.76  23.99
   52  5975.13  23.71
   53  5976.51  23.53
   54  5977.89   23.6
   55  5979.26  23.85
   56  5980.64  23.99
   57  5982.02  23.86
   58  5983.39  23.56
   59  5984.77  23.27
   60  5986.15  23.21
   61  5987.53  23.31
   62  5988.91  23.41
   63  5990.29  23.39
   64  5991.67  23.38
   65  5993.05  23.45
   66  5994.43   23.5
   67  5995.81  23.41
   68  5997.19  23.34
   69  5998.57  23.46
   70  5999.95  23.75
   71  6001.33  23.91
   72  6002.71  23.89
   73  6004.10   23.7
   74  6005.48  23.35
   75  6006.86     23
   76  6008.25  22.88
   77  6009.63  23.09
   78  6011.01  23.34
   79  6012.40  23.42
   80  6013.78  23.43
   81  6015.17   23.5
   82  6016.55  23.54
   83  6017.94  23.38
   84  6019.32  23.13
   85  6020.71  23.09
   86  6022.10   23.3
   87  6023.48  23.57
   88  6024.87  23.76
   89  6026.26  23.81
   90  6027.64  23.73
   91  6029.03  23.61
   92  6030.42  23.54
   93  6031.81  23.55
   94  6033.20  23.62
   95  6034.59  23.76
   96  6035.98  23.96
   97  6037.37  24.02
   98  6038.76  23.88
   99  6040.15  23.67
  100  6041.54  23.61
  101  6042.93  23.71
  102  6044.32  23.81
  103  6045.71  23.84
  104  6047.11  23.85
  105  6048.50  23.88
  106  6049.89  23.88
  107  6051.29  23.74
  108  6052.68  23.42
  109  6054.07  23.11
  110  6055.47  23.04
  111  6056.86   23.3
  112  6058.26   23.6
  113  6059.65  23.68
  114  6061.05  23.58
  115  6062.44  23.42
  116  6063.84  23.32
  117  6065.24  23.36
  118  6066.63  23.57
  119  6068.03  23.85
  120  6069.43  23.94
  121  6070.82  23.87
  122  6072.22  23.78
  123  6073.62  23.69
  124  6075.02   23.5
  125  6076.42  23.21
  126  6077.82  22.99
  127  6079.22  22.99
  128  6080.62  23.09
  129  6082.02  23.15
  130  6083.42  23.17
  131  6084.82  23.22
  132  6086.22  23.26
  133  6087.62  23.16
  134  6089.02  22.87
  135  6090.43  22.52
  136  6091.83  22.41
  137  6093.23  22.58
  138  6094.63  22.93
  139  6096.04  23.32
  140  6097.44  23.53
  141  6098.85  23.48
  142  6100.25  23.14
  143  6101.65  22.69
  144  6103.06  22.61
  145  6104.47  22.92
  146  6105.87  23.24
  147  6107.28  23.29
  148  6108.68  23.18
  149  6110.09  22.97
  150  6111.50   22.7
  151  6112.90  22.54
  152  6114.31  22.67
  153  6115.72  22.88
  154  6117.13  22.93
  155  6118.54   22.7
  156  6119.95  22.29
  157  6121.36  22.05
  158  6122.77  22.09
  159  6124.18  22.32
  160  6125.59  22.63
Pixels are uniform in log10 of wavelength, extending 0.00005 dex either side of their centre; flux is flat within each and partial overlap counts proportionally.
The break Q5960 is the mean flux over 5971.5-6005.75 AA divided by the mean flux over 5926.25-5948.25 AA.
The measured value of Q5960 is 1.00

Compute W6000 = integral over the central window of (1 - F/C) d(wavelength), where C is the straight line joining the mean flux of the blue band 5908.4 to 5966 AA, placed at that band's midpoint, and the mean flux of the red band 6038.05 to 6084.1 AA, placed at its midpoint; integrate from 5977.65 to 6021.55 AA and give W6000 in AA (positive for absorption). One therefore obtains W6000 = 0.3 AA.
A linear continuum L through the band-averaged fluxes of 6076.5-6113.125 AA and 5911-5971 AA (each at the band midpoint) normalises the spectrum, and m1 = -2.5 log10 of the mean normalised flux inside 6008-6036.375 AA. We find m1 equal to -0.01 mag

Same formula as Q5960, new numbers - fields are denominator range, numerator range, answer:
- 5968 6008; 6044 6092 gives 0.99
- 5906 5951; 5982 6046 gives 0.99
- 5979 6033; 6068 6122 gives 0.98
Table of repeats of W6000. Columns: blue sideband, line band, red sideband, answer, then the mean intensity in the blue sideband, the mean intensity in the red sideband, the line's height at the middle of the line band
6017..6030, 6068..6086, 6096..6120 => -0.19 AA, 23.5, 23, 23.2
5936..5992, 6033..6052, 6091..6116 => -0.45 AA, 23.6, 23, 23.3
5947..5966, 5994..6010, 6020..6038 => 0.13 AA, 23.7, 23.6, 23.6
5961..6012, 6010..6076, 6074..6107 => -0.80 AA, 23.6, 23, 23.3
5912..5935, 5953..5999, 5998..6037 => -0.03 AA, 23.9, 23.5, 23.7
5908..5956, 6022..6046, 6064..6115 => -0.37 AA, 23.7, 23.2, 23.4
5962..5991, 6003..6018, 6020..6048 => 0.23 AA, 23.7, 23.7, 23.7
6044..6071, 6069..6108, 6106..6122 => -0.03 AA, 23.6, 22.8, 23.1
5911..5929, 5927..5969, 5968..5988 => 0.28 AA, 23.9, 23.7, 23.8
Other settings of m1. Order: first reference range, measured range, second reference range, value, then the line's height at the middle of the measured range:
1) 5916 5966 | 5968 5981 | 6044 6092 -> -0.01 mag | 23.6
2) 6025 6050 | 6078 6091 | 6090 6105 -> 0.00 mag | 23.1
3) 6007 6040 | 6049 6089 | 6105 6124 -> -0.01 mag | 23.1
